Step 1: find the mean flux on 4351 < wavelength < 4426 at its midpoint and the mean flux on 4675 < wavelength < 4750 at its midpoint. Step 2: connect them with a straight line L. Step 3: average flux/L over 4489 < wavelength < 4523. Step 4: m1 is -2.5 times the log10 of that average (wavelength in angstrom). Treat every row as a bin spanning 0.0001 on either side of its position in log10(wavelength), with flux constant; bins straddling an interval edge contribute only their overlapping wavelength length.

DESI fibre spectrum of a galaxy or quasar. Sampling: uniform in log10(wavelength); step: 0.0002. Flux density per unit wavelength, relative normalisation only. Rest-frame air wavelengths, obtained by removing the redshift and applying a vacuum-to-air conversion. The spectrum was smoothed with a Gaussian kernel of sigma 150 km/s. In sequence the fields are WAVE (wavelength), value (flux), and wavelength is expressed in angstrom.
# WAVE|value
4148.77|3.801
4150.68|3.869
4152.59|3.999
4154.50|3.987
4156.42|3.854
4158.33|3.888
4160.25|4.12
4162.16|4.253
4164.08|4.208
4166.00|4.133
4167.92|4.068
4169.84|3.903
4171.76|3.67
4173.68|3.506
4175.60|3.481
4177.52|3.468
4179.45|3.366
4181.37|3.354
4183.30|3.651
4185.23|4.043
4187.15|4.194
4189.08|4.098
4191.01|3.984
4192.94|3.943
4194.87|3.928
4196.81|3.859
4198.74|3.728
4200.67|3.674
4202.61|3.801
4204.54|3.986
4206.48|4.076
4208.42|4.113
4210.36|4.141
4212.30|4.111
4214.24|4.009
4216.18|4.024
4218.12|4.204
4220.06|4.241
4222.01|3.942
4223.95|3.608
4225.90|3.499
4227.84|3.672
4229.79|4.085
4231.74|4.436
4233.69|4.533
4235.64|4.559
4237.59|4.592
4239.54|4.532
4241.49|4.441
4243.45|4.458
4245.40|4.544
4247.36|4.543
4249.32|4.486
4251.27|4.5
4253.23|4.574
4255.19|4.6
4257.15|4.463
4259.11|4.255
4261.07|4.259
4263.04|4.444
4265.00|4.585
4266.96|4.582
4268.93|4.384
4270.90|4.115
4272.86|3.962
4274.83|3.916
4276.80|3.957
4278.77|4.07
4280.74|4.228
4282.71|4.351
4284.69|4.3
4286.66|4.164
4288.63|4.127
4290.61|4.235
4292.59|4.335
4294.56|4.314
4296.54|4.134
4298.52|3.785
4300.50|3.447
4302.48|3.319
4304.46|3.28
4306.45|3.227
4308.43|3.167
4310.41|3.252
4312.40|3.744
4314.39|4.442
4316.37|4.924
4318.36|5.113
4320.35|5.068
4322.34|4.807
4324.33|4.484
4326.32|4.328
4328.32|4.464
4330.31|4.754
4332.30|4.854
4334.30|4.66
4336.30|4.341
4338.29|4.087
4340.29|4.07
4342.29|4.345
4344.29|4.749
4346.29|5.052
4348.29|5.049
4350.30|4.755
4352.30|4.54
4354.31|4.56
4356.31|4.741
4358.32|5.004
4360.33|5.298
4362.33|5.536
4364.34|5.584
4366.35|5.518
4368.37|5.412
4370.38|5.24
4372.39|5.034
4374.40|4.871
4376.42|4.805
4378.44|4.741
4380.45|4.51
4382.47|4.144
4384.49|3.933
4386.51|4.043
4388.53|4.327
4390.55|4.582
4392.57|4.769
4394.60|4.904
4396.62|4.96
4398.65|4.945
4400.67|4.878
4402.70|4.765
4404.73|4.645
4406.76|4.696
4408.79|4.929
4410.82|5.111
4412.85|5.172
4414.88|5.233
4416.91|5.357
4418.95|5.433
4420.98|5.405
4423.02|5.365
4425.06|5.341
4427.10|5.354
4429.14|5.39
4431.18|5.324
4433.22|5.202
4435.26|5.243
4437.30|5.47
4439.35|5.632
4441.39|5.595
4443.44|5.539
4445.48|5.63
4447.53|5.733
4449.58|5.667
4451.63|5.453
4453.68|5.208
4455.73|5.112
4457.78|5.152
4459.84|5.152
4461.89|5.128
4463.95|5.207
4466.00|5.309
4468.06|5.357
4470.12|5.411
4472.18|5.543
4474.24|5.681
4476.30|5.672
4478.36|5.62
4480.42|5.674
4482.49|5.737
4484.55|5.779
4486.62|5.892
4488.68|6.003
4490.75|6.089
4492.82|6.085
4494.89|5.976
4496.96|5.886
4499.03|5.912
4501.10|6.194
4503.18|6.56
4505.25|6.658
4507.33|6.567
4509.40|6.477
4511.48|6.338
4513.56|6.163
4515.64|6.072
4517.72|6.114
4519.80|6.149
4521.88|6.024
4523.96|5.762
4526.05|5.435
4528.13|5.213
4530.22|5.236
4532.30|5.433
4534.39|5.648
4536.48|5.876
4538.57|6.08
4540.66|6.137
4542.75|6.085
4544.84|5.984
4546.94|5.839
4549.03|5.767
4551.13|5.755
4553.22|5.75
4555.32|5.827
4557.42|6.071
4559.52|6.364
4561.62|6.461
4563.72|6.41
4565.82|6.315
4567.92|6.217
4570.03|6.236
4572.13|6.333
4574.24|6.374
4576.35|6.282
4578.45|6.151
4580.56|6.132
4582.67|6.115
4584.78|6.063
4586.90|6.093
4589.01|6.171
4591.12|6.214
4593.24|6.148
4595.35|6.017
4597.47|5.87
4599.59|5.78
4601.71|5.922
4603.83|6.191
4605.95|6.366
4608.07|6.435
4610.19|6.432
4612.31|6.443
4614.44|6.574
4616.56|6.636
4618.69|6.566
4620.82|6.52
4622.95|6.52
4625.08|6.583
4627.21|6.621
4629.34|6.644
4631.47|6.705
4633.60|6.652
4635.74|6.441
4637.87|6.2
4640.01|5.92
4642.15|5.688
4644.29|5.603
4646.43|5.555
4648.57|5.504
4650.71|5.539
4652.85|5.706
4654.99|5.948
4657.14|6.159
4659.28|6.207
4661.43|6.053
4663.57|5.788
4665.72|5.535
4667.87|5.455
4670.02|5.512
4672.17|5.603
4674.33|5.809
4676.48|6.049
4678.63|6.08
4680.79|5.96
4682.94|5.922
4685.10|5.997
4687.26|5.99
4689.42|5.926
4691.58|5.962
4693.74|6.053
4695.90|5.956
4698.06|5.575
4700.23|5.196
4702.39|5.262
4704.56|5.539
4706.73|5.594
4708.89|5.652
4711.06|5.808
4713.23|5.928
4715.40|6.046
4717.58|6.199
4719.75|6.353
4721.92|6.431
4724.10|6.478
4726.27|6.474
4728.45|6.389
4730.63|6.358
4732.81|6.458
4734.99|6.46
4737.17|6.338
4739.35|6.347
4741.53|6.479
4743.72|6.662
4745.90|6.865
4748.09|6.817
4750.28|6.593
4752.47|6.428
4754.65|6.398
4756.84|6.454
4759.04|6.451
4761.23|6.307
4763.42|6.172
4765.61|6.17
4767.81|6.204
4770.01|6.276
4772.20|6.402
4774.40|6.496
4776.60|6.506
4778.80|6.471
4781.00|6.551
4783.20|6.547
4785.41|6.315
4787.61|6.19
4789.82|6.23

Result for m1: -0.159 mag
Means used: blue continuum 4.93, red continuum 6.11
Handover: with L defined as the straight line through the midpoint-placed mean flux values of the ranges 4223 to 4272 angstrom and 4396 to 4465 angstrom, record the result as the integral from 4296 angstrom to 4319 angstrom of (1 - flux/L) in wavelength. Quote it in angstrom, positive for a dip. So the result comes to 4.2 angstrom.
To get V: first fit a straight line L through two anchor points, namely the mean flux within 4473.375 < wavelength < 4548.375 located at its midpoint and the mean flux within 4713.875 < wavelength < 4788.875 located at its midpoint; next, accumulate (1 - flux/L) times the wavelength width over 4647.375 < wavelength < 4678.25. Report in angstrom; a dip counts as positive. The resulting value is 2.3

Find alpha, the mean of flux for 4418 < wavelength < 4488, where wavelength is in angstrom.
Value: 5.46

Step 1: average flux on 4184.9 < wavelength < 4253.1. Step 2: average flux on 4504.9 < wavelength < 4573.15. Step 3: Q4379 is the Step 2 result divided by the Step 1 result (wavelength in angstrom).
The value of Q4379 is 1.45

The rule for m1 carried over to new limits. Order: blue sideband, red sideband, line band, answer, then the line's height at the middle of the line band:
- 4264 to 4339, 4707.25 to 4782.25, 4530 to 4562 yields -0.098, 5.39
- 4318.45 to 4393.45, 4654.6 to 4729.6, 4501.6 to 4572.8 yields -0.128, 5.37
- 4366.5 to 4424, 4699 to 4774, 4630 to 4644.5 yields -0.068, 5.84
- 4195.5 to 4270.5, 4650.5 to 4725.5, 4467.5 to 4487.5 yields -0.107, 5.11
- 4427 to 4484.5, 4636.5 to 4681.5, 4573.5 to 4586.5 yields -0.094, 5.67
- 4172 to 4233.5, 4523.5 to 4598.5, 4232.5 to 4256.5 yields -0.100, 4.13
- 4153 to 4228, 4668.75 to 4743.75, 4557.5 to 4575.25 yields -0.164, 5.44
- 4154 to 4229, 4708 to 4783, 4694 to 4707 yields 0.115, 6.17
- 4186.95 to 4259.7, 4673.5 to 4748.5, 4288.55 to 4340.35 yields 0.088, 4.53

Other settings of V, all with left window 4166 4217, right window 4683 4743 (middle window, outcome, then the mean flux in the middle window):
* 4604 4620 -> -2.43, 6.48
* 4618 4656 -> -2.86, 6.16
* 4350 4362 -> -0.82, 4.86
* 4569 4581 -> -1.73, 6.26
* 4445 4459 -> -1.30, 5.41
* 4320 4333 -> -0.68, 4.66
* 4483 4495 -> -2.00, 5.96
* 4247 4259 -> -1.14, 4.51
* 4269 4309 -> 3.04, 3.94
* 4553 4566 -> -1.89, 6.19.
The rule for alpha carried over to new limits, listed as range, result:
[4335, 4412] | 4.78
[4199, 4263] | 4.22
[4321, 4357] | 4.59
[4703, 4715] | 5.71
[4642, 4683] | 5.78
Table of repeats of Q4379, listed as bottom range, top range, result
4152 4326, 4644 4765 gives 1.48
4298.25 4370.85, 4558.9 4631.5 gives 1.40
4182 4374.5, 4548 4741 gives 1.41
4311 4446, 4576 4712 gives 1.23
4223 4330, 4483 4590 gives 1.43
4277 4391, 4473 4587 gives 1.35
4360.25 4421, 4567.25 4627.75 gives 1.28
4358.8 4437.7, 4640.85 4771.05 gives 1.21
